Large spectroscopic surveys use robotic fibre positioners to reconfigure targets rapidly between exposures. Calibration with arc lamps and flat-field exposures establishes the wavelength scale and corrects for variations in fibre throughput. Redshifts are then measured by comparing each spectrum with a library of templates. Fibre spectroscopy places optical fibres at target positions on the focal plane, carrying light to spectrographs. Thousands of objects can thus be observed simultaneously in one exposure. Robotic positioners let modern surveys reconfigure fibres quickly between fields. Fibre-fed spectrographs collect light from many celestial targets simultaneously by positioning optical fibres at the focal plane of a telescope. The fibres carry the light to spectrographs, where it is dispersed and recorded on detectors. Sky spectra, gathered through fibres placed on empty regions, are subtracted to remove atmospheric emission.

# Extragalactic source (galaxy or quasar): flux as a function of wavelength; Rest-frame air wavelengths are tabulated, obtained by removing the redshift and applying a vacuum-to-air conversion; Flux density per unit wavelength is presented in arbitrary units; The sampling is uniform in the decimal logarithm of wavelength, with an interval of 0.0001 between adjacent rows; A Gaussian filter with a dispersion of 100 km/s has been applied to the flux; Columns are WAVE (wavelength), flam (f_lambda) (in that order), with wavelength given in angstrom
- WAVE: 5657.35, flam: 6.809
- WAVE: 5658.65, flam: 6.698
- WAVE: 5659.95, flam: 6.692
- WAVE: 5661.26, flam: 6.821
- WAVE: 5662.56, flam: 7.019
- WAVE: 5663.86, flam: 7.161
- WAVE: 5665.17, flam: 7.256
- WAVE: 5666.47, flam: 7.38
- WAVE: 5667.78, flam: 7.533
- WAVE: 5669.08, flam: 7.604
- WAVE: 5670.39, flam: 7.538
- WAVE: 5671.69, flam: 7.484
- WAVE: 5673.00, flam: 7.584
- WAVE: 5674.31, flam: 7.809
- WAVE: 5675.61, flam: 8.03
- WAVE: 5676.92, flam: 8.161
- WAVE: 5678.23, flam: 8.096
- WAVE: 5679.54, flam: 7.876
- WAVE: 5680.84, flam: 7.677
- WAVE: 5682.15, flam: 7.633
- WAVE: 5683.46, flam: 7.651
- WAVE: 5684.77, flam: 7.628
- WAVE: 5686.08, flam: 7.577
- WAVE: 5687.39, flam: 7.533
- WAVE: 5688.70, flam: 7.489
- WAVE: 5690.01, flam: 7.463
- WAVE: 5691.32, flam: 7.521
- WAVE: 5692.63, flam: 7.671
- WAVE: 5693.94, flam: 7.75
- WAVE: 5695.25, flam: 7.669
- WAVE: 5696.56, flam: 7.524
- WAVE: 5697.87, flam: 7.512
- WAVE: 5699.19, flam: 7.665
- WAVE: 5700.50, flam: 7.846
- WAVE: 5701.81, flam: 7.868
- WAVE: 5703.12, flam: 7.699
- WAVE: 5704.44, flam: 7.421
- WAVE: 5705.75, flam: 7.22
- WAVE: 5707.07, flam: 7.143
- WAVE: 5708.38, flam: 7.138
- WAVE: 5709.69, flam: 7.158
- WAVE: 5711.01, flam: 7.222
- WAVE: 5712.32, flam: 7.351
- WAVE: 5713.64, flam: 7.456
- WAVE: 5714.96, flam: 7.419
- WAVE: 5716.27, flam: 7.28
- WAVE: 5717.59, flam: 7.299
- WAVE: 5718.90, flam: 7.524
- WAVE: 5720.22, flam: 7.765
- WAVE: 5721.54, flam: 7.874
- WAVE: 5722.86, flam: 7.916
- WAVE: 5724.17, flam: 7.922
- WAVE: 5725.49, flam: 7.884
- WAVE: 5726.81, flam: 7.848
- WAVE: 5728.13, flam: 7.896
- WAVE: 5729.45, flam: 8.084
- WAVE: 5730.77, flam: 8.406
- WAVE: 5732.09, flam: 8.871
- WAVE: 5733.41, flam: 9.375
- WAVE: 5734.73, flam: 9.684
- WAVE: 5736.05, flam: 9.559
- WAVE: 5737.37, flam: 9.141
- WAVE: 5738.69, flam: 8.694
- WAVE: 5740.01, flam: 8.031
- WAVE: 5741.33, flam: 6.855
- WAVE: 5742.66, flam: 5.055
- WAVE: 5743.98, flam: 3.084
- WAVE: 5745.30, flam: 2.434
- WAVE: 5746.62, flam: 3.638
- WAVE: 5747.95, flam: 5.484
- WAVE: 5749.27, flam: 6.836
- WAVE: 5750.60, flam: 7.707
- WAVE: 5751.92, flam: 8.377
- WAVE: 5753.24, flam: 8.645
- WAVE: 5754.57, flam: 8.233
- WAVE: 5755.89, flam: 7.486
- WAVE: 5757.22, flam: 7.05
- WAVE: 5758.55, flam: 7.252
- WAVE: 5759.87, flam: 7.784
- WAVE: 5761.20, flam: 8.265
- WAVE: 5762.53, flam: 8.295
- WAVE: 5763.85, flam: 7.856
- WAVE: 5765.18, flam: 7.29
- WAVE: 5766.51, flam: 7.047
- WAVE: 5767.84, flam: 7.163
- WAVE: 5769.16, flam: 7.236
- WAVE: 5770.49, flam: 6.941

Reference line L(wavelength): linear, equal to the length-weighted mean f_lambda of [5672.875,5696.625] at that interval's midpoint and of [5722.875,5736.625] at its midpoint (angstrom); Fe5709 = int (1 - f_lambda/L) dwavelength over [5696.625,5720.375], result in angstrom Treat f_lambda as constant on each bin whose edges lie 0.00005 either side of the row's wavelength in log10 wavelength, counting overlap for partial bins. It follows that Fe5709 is 2.0 angstrom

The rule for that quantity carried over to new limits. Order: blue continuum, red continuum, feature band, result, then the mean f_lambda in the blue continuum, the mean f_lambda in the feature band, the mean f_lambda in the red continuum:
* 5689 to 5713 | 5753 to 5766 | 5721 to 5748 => 1.0 angstrom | 7.49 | 7.36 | 7.78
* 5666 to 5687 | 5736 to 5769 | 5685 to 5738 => -3.0 angstrom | 7.7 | 7.81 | 7.05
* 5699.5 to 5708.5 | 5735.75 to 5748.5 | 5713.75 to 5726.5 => -1.4 angstrom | 7.51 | 7.65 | 6.11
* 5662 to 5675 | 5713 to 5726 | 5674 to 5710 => -0.5 angstrom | 7.44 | 7.63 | 7.63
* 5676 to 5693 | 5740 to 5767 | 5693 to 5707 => -0.2 angstrom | 7.69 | 7.6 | 6.76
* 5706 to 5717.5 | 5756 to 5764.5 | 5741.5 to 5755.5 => 3.0 angstrom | 7.27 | 6.01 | 7.73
